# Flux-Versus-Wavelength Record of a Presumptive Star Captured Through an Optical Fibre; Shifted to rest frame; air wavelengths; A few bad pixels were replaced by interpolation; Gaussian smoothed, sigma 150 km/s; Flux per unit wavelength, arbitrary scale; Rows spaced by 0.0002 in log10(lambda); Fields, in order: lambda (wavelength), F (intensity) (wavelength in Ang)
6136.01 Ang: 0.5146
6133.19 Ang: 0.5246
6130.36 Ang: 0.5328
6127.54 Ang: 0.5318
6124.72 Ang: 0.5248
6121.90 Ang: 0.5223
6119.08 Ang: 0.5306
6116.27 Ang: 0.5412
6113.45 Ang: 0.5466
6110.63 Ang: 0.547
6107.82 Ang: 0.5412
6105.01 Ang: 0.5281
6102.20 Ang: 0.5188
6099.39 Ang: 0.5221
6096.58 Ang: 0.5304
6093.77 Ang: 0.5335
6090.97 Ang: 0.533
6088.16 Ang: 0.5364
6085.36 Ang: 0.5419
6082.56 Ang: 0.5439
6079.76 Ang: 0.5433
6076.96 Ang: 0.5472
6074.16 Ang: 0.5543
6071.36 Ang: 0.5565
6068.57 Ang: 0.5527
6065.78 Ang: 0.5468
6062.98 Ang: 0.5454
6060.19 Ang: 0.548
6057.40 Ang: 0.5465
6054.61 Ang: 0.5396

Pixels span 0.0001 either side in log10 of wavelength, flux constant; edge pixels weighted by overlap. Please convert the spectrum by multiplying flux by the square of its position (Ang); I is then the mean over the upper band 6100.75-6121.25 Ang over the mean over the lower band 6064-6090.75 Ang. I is 0.99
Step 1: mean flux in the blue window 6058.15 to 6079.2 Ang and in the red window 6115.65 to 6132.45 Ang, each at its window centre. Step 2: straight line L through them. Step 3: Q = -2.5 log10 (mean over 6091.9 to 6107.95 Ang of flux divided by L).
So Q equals 0.021 mag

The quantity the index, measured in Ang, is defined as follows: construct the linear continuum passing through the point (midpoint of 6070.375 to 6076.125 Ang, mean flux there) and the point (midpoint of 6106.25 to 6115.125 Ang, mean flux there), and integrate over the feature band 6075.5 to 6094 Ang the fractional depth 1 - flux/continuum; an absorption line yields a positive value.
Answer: 0.4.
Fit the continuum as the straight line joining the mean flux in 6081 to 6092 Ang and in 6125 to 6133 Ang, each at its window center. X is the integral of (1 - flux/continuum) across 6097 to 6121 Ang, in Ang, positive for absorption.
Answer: 0.0 Ang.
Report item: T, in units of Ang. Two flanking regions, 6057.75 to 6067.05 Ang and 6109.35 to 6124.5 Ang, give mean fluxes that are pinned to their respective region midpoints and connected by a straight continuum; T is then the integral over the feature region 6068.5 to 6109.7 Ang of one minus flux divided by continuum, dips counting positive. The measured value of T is 0.2 Ang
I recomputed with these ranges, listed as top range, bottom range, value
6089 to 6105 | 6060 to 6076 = 0.97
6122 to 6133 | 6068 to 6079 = 0.97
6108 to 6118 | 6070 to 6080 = 1.00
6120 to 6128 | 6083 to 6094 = 0.99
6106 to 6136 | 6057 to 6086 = 0.99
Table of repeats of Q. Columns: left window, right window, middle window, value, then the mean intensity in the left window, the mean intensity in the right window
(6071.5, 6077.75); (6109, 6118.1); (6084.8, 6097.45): 0.03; 0.552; 0.544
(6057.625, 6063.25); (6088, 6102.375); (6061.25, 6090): -0.01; 0.547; 0.529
